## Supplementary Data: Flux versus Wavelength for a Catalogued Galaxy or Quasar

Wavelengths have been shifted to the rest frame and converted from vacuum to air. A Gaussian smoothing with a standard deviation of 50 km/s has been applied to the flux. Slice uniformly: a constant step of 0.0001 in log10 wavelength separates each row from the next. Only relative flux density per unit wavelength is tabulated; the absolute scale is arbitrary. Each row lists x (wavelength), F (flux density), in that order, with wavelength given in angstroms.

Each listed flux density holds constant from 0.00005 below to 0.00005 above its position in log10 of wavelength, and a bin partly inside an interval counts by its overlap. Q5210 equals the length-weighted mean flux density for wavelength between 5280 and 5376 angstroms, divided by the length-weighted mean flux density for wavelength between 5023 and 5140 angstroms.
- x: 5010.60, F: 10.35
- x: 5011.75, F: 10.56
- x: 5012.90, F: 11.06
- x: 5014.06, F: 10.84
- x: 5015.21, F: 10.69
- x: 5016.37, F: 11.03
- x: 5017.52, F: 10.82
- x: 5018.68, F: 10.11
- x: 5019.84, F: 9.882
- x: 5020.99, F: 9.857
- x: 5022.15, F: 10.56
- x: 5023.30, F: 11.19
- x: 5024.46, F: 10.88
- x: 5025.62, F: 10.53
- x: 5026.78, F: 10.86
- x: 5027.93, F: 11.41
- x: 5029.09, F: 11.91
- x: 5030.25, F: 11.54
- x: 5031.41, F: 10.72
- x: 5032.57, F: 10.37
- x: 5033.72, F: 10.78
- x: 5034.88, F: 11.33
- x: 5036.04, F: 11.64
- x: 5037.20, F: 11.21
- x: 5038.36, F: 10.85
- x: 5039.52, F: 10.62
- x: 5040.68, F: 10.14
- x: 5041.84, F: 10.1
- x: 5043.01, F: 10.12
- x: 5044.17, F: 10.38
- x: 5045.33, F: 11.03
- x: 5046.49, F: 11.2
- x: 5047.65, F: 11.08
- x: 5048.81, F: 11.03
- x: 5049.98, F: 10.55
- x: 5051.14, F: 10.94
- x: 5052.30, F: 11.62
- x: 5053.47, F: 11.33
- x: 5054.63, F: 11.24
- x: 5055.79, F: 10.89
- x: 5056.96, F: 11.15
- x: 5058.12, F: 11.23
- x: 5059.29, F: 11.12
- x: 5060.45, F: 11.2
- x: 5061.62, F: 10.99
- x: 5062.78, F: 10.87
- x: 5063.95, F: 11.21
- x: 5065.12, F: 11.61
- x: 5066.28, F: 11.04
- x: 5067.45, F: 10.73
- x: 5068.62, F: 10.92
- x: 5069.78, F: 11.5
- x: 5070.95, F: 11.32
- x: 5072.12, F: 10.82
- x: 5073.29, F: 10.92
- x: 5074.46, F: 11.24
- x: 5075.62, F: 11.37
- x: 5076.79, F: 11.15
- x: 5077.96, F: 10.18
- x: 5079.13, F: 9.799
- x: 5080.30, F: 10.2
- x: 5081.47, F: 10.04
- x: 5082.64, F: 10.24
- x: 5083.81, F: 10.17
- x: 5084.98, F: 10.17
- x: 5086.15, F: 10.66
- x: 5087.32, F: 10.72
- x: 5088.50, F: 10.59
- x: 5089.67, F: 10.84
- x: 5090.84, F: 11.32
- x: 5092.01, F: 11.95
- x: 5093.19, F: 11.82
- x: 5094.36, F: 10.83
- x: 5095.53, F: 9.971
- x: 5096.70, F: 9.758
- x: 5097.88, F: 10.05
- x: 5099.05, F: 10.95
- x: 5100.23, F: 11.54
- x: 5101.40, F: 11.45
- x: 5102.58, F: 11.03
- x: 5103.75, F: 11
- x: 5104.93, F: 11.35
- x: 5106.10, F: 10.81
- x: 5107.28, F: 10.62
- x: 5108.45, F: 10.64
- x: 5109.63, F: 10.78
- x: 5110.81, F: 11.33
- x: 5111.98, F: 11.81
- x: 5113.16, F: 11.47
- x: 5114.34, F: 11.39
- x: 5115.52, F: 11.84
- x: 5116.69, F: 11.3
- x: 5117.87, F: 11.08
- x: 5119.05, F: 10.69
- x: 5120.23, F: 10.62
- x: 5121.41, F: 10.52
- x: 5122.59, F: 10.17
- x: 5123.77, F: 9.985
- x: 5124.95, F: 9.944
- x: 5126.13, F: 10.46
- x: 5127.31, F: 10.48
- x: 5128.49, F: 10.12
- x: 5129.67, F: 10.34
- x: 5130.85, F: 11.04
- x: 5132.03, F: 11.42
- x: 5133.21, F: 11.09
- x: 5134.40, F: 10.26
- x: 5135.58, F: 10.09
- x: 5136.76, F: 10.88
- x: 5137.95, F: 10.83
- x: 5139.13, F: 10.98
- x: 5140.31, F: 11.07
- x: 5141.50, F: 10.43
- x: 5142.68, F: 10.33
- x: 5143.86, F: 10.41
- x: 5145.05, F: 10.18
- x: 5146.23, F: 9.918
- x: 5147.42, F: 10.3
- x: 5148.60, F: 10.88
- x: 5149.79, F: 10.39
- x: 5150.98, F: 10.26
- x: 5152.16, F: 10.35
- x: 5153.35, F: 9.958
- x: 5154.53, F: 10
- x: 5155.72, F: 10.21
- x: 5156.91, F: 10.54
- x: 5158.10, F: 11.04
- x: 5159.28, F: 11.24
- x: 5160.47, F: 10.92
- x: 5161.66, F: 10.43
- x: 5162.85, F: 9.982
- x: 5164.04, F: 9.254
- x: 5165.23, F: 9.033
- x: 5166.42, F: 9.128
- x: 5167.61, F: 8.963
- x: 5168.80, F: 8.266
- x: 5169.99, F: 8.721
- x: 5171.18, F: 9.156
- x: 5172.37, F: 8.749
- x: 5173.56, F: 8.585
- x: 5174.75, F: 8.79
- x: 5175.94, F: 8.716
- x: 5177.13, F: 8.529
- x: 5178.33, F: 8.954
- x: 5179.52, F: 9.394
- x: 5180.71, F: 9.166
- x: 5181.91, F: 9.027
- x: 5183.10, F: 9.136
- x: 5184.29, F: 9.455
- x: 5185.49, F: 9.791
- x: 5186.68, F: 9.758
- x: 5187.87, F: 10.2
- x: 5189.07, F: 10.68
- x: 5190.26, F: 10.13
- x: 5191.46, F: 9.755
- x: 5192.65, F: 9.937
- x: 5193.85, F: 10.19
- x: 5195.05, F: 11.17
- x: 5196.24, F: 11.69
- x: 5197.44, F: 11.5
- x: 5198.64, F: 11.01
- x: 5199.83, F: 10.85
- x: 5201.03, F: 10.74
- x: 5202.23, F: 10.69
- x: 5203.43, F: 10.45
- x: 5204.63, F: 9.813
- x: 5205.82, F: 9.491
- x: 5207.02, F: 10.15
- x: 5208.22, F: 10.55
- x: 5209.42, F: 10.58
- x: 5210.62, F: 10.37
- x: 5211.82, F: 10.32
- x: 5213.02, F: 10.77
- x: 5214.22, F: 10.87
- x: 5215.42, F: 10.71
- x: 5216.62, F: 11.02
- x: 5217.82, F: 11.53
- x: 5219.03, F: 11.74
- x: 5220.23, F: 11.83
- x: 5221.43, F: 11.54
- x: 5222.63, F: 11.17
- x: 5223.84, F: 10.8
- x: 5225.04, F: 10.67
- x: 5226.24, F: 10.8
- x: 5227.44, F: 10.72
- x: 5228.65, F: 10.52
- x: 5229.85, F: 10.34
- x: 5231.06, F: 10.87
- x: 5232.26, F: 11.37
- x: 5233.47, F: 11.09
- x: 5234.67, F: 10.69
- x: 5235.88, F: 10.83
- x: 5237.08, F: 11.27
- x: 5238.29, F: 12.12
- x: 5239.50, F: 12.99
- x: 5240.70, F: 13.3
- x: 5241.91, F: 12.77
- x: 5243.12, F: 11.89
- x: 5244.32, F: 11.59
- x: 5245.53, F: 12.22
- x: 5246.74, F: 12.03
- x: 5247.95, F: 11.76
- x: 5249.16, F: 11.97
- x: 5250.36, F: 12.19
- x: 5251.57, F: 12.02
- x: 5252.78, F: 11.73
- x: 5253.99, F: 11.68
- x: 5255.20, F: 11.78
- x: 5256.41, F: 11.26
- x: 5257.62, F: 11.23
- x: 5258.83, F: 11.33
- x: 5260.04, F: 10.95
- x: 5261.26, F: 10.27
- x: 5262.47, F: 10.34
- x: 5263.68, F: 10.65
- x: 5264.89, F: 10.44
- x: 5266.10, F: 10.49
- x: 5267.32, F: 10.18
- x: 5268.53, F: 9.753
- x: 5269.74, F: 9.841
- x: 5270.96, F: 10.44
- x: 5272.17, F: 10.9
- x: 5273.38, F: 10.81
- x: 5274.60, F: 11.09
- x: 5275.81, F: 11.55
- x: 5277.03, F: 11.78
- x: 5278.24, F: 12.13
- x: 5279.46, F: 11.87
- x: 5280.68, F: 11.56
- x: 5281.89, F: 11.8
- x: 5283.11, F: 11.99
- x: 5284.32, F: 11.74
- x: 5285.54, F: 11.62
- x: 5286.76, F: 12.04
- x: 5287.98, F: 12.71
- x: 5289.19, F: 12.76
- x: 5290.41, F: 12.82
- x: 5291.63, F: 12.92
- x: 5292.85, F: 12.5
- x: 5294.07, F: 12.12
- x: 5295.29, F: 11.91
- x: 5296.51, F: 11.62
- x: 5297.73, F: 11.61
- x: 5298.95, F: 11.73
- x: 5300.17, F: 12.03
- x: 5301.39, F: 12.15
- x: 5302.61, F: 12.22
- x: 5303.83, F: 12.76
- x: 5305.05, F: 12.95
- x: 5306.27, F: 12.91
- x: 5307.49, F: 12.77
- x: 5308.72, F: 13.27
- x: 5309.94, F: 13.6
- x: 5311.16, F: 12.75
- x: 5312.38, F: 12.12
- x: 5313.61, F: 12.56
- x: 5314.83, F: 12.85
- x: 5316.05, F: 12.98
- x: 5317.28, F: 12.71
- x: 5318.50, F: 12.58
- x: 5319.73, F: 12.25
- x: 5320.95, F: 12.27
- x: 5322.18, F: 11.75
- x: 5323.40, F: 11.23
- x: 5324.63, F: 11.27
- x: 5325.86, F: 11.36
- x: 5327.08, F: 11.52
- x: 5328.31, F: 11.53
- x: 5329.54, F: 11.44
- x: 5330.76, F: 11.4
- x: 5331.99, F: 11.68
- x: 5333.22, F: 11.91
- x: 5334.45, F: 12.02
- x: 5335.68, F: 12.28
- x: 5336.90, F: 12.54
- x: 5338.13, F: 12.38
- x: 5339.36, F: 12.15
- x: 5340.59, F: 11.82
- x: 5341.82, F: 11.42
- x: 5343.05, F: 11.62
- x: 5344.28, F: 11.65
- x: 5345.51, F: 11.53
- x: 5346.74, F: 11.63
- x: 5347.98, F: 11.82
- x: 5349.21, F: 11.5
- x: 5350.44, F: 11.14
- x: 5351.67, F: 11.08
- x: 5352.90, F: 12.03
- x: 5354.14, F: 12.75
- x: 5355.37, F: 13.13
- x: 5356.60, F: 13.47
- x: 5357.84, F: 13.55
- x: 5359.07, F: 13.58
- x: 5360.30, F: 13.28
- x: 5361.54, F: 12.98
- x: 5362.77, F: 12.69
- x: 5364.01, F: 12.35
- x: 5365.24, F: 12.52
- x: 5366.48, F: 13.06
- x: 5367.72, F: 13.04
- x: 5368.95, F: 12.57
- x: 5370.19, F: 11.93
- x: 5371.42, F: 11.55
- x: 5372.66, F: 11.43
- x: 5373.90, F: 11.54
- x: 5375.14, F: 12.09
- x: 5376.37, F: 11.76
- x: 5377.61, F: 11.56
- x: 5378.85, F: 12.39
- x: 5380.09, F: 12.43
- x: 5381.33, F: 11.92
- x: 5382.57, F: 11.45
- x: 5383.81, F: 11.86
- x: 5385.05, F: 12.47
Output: 1.1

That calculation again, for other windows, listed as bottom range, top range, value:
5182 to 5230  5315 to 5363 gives 1.14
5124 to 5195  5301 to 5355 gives 1.21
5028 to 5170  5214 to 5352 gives 1.09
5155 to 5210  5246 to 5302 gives 1.17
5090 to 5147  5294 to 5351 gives 1.12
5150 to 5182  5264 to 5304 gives 1.22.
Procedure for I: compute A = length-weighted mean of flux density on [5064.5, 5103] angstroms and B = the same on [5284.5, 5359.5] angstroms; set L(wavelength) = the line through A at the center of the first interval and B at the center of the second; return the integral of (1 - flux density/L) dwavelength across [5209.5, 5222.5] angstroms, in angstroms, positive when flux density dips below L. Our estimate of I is 0.59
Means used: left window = 10.8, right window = 12.2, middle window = 11.1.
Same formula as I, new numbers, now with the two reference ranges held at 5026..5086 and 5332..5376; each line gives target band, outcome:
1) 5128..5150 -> 1.3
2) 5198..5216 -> 1.7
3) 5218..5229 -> 0.5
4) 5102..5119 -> 0.0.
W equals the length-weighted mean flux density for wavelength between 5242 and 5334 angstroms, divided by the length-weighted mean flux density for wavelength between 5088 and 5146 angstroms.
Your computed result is 1.1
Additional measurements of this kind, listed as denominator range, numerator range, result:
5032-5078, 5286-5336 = 1.11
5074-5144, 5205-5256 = 1.05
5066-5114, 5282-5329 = 1.13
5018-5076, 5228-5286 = 1.04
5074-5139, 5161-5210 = 0.91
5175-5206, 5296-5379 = 1.22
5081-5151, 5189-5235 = 1.00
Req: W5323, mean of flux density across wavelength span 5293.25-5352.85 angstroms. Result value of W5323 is 12.1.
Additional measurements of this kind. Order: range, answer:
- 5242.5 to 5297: 11.5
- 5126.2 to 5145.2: 10.6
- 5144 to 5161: 10.4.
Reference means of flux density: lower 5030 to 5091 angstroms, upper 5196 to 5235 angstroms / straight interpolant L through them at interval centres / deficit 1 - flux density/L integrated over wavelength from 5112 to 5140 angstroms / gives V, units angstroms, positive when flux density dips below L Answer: 0.2 angstroms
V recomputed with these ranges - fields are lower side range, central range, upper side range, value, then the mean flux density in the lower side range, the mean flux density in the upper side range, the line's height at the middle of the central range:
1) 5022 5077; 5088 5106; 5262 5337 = 0.34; 11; 11.9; 11.2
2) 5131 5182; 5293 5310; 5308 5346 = -0.87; 9.94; 12.1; 11.8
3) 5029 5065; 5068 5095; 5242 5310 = 0.66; 11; 11.7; 11.1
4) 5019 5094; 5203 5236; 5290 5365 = 2.61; 10.9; 12.2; 11.7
